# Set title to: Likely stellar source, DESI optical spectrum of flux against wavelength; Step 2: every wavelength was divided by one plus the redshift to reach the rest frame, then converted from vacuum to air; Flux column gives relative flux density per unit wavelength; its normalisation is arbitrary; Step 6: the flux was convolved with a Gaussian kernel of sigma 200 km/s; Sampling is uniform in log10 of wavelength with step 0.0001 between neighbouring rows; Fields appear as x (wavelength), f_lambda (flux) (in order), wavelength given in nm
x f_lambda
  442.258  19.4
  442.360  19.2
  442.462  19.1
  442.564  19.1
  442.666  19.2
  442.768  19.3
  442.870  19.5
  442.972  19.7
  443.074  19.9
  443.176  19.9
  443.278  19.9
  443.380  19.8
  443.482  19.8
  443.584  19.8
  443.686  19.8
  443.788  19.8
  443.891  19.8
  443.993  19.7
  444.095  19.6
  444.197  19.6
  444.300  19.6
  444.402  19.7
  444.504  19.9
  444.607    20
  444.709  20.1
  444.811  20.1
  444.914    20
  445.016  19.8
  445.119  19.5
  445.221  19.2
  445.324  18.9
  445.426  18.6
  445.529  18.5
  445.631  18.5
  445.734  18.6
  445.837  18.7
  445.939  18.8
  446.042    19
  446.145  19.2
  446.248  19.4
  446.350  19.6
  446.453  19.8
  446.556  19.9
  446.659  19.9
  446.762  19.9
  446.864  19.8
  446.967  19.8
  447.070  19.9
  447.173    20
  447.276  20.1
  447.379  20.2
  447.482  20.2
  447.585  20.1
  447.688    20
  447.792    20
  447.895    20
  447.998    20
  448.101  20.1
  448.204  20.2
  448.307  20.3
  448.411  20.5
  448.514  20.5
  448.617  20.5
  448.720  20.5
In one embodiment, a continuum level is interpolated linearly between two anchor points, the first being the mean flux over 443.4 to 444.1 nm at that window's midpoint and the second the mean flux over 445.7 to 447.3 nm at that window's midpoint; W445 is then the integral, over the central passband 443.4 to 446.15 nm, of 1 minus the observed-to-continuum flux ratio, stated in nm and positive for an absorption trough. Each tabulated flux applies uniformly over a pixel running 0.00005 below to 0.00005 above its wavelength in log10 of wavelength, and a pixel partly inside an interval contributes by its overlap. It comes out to 0.03 nm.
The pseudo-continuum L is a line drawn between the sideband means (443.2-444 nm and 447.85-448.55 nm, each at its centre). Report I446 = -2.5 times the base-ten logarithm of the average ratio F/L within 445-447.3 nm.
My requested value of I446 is 0.04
